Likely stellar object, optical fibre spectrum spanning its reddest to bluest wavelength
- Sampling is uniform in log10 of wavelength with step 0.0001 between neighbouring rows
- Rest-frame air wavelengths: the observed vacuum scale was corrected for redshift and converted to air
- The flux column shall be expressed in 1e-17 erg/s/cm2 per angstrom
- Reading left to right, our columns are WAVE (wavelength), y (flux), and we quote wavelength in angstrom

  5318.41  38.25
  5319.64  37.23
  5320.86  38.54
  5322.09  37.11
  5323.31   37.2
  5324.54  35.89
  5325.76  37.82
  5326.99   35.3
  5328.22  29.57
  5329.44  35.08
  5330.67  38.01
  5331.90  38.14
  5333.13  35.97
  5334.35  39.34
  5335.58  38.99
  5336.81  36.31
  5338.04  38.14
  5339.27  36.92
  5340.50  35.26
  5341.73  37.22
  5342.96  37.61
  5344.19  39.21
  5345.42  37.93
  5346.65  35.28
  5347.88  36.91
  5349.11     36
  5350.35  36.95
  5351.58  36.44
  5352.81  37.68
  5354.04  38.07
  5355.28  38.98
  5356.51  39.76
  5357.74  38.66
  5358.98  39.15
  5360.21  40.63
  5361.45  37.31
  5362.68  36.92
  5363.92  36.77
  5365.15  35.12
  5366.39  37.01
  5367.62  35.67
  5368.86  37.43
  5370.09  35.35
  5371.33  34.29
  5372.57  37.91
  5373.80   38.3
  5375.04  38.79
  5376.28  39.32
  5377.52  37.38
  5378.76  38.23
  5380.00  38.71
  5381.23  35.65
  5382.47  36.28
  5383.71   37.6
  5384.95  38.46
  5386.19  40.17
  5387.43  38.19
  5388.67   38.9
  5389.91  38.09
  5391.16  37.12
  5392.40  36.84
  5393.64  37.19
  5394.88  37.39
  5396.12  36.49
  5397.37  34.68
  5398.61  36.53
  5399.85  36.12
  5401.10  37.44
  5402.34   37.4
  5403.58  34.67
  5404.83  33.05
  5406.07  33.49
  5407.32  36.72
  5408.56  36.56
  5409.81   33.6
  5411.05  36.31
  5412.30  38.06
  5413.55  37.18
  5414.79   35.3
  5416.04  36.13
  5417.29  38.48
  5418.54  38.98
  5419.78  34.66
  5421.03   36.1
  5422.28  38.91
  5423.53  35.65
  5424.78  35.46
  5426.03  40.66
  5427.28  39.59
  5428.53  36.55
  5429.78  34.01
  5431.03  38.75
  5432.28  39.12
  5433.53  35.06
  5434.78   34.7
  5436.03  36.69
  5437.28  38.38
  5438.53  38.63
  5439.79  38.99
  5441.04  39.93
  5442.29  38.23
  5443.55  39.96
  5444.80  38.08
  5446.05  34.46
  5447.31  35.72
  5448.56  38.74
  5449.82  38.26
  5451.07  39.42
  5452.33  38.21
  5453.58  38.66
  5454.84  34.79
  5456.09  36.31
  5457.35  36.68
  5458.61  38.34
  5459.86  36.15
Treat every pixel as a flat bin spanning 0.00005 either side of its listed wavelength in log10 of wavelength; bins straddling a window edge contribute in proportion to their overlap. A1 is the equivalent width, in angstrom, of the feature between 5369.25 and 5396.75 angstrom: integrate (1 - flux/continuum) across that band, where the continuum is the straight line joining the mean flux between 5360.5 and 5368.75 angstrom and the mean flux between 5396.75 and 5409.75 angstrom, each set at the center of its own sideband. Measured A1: -1.1 angstrom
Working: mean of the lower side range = 36.7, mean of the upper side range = 35.6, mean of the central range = 37.6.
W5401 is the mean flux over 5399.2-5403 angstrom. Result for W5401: 37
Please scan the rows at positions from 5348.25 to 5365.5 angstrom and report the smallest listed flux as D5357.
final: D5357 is 35.12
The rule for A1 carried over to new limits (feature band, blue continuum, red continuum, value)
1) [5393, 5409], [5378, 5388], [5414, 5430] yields 0.66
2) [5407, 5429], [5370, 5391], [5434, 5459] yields 0.44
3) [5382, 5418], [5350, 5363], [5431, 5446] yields 1.30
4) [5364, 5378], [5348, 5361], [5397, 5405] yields 0.15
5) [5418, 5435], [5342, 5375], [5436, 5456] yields 0.34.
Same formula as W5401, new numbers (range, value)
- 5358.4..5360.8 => 40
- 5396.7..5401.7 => 36.1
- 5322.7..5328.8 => 35.2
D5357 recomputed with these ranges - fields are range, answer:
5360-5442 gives 33.05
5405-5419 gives 33.49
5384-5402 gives 34.68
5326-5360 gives 29.57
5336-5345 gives 35.26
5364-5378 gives 34.29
